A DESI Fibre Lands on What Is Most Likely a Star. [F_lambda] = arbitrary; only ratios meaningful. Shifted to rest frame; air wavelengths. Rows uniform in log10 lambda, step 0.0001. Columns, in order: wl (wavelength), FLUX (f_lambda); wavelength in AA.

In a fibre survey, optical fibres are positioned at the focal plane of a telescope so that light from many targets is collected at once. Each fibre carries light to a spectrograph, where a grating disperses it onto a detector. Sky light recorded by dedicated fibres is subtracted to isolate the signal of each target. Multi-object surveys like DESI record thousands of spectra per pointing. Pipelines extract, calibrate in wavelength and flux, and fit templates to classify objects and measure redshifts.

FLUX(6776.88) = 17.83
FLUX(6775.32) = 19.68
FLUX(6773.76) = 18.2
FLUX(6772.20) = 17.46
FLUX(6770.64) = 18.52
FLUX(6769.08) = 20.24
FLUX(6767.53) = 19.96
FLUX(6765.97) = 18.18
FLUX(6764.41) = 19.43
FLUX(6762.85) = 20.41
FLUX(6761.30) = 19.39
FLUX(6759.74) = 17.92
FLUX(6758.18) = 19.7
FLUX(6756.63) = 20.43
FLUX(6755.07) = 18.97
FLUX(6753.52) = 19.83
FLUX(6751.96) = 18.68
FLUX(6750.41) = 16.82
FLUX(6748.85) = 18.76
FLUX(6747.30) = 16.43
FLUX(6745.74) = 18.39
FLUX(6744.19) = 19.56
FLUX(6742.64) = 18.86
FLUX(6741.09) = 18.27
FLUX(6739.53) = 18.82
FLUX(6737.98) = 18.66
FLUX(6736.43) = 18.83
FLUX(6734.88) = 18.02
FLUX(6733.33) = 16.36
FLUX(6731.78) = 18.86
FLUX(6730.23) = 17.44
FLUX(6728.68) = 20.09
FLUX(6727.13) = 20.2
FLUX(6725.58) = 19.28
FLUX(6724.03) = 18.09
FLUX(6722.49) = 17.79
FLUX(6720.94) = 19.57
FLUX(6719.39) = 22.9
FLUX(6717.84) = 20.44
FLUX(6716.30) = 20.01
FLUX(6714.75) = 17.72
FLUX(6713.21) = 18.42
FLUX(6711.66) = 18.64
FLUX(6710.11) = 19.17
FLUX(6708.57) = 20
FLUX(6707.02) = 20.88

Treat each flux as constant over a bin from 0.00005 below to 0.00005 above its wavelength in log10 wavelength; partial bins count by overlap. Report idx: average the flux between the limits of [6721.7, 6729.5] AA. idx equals 19.1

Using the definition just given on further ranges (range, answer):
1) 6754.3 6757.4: 19.7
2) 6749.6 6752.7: 17.7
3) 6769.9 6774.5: 18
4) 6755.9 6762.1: 19.4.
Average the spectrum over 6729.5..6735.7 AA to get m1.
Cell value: 17.7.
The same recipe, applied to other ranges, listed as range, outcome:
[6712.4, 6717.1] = 18.7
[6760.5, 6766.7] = 19.4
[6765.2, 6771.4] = 19.2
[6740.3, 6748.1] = 18.3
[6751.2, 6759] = 19.5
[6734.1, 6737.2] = 18.4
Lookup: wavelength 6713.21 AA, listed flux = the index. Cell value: 18.42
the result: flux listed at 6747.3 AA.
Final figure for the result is 16.43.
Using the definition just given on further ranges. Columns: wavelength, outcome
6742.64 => 18.86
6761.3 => 19.39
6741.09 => 18.27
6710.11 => 19.17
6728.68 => 20.09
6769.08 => 20.24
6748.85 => 18.76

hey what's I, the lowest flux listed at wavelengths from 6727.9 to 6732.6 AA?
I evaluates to 17.44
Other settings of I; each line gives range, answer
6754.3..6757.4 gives 18.97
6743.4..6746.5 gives 18.39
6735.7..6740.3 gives 18.66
